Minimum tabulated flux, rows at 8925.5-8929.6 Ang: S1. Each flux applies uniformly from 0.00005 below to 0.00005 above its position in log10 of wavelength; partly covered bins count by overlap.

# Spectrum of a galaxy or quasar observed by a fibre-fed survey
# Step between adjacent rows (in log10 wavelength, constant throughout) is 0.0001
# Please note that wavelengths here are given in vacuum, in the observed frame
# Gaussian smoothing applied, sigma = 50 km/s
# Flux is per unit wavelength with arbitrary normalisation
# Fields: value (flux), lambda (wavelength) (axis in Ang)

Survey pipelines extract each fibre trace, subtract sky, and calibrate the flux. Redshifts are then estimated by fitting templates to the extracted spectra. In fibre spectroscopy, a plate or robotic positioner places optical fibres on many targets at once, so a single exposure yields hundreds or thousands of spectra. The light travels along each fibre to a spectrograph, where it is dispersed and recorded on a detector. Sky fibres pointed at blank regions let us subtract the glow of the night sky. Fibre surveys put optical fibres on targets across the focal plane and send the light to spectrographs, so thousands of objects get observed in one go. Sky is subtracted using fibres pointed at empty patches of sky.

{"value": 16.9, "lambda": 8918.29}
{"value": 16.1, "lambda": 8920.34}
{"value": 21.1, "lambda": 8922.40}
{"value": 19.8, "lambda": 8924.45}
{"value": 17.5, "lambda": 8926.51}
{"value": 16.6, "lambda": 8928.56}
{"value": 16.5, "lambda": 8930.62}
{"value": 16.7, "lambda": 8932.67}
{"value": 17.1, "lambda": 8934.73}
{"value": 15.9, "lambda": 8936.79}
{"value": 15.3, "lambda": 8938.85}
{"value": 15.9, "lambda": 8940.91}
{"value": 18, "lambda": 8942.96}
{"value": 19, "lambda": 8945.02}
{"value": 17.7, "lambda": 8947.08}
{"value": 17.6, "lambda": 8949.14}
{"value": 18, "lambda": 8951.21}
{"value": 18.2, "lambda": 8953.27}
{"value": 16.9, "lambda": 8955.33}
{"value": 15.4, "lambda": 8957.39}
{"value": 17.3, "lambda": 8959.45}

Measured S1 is 16.6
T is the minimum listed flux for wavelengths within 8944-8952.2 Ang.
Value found 17.6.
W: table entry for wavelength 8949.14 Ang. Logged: 17.6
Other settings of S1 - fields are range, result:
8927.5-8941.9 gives 15.3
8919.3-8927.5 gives 16.1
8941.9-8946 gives 18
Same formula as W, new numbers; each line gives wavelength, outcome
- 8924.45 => 19.8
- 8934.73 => 17.1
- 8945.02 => 19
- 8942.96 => 18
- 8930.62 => 16.5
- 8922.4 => 21.1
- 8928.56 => 16.6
